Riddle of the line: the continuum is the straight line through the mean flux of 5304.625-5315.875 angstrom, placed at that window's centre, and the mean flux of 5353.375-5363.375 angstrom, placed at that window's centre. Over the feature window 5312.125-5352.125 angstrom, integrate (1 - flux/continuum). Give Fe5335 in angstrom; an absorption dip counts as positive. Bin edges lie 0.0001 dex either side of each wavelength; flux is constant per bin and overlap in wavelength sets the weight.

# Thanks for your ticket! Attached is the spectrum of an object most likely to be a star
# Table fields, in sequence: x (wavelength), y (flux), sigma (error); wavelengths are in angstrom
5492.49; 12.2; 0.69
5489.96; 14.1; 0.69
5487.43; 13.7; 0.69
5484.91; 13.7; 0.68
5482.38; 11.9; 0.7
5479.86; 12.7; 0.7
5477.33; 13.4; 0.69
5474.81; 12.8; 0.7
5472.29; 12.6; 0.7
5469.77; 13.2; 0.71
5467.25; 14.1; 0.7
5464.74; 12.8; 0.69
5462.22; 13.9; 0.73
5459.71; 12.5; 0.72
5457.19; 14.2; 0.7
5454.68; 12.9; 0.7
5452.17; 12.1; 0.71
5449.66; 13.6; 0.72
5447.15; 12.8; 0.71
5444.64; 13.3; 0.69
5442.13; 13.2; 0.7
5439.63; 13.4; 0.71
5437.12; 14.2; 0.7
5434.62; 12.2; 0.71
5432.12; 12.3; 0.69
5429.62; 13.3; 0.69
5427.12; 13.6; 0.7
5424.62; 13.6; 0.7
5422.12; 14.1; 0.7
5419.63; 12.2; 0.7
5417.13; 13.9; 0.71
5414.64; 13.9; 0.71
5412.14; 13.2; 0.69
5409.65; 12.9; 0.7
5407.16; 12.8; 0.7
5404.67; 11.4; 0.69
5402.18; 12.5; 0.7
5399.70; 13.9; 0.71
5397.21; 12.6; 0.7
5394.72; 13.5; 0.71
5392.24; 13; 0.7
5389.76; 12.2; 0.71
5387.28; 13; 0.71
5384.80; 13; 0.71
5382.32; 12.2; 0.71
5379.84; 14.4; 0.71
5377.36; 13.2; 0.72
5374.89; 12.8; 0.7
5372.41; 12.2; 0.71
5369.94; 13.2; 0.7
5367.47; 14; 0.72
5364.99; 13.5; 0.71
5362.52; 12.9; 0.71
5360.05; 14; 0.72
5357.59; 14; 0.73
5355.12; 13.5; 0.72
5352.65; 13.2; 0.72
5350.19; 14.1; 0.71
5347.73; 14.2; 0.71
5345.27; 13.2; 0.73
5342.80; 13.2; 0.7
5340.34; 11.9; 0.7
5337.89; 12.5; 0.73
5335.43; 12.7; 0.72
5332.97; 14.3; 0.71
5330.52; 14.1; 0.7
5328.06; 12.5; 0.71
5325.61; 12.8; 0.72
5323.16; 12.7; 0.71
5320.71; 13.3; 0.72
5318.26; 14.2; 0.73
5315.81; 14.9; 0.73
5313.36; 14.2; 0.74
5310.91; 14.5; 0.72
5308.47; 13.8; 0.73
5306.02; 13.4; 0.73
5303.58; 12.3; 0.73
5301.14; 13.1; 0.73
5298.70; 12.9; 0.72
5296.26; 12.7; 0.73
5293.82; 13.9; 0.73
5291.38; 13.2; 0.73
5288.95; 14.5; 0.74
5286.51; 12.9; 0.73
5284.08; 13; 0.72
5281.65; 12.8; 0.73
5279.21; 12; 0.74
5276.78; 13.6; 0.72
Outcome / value 1.2 angstrom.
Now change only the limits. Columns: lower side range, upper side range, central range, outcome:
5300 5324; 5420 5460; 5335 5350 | 0.6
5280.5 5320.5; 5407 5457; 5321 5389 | 0.8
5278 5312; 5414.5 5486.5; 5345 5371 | -0.9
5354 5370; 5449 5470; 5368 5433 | 2.0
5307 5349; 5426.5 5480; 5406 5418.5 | -0.1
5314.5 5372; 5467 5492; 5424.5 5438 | 0.1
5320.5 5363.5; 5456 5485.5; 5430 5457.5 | 0.2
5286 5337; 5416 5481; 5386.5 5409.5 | 0.9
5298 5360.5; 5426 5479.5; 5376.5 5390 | 0.3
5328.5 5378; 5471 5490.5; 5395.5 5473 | 0.1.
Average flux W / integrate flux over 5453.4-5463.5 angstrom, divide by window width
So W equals 13.4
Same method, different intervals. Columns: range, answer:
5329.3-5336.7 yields 13.7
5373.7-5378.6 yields 13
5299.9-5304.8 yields 12.7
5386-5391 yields 12.6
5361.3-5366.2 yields 13.2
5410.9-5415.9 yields 13.5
